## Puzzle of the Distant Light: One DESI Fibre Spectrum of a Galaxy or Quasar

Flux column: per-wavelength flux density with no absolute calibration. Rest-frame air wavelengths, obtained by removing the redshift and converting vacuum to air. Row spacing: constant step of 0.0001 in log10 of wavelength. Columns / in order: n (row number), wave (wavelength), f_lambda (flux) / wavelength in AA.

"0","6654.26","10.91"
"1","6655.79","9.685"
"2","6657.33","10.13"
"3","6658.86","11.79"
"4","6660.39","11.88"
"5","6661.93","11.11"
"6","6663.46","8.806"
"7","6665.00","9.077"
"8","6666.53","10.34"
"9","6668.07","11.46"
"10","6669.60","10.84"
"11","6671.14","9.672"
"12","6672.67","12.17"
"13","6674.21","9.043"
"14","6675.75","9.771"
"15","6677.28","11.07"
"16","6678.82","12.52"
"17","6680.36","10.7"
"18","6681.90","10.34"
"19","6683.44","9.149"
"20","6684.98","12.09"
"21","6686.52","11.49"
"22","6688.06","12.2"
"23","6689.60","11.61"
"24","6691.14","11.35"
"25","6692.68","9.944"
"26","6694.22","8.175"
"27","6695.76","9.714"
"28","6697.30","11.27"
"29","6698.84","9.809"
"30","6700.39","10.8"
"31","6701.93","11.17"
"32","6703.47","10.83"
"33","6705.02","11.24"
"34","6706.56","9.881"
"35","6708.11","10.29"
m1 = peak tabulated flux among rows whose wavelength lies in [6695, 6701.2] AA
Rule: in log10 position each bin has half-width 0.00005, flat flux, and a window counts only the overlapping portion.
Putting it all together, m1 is 11.27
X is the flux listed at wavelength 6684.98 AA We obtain 12.09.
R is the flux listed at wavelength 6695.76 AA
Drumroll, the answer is 9.714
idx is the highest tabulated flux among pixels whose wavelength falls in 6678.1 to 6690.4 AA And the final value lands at 12.52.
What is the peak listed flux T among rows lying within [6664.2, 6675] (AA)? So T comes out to 12.17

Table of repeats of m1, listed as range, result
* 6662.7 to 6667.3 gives 10.34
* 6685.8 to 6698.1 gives 12.2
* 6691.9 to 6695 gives 9.944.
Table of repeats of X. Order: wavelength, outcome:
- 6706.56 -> 9.881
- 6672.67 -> 12.17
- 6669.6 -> 10.84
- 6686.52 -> 11.49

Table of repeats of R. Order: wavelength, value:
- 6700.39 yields 10.8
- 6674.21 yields 9.043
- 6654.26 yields 10.91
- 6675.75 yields 9.771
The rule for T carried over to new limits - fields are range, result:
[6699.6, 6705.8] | 11.24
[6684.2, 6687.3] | 12.09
